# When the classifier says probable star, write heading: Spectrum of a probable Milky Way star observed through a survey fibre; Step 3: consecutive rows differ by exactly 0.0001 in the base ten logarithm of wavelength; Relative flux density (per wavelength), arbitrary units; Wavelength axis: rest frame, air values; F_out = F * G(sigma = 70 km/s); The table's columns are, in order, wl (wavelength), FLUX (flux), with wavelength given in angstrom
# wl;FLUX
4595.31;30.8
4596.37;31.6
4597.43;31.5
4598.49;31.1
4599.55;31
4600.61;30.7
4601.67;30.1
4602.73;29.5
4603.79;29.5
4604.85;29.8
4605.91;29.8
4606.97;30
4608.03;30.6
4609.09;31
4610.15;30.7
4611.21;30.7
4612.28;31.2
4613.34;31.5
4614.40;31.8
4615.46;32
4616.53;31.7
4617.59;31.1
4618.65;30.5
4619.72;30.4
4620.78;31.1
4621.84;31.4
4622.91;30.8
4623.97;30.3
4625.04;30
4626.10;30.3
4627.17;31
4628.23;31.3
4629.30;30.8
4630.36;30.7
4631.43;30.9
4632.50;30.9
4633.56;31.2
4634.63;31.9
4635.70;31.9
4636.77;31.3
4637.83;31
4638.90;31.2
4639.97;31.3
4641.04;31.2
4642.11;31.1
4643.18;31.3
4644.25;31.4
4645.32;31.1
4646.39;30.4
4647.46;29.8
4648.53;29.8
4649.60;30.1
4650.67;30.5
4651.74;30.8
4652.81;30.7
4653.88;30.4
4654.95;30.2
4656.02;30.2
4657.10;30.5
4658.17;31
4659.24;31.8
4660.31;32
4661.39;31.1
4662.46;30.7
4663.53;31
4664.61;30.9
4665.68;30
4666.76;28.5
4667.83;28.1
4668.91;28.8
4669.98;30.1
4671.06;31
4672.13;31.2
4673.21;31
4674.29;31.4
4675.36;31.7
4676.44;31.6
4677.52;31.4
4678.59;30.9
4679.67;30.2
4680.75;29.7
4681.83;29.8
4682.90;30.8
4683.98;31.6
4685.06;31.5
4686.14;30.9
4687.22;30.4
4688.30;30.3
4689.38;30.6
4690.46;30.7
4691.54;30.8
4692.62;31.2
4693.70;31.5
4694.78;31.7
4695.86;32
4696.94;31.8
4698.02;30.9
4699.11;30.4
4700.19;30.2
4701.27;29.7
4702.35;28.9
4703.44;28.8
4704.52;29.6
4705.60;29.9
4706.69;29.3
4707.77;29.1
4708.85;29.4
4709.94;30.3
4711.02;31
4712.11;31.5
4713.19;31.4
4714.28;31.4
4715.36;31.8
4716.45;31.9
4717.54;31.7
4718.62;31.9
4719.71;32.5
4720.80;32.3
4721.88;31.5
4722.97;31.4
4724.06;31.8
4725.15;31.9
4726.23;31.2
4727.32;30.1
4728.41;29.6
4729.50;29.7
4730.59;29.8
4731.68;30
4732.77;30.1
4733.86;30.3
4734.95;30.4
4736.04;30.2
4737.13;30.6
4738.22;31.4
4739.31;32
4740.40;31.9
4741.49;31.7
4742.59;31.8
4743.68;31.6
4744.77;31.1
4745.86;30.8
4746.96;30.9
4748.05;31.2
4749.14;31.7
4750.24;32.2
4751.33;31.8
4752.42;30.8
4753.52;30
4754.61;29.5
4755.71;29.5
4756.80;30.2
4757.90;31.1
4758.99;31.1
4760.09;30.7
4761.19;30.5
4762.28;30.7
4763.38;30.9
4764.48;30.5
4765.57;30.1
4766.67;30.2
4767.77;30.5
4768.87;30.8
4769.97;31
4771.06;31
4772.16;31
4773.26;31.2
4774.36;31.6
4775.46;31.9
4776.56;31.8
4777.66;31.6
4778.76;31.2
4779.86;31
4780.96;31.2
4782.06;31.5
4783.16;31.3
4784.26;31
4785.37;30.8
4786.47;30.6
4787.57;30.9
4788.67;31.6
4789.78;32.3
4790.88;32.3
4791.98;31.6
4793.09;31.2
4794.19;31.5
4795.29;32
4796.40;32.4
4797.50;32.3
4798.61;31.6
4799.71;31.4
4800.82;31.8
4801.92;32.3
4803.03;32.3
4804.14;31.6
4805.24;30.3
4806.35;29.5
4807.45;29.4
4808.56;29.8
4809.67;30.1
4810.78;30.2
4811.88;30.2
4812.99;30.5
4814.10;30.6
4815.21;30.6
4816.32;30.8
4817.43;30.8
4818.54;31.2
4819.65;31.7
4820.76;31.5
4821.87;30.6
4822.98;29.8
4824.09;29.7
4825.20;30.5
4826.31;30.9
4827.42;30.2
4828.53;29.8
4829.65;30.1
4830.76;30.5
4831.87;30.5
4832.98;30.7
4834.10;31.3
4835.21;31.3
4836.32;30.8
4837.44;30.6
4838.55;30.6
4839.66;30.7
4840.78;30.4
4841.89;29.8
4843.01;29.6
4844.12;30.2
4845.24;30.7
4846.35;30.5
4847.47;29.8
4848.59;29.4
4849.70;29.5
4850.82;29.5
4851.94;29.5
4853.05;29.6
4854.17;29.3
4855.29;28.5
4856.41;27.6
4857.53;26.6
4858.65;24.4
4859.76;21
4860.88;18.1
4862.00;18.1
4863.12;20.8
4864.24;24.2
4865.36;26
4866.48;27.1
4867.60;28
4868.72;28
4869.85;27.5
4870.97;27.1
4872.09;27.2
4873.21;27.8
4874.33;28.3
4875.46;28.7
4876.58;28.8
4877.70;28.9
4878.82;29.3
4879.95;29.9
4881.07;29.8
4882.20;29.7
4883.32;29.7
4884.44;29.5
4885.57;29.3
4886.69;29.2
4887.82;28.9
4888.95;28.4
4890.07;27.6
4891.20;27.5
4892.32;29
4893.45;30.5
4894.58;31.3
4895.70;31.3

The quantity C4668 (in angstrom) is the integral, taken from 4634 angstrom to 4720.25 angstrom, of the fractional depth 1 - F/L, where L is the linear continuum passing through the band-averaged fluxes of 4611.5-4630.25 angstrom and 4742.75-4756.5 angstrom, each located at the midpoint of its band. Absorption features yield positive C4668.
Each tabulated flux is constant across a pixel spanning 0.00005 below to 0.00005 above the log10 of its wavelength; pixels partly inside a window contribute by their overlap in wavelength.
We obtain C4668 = 0.7 angstrom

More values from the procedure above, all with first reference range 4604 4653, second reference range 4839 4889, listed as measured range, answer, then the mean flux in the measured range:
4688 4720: -0.88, 30.7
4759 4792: -2.39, 31.1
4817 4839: -1.80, 30.7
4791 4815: -2.04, 31.1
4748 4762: -0.72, 30.8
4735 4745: -0.64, 31.3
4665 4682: -0.03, 30.3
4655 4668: -0.04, 30.5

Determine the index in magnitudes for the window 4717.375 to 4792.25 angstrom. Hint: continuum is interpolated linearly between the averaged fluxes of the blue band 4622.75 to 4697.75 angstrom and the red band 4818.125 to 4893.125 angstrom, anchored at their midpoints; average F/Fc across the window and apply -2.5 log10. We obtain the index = -0.046 mag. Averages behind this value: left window 30.8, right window 28.7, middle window 31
